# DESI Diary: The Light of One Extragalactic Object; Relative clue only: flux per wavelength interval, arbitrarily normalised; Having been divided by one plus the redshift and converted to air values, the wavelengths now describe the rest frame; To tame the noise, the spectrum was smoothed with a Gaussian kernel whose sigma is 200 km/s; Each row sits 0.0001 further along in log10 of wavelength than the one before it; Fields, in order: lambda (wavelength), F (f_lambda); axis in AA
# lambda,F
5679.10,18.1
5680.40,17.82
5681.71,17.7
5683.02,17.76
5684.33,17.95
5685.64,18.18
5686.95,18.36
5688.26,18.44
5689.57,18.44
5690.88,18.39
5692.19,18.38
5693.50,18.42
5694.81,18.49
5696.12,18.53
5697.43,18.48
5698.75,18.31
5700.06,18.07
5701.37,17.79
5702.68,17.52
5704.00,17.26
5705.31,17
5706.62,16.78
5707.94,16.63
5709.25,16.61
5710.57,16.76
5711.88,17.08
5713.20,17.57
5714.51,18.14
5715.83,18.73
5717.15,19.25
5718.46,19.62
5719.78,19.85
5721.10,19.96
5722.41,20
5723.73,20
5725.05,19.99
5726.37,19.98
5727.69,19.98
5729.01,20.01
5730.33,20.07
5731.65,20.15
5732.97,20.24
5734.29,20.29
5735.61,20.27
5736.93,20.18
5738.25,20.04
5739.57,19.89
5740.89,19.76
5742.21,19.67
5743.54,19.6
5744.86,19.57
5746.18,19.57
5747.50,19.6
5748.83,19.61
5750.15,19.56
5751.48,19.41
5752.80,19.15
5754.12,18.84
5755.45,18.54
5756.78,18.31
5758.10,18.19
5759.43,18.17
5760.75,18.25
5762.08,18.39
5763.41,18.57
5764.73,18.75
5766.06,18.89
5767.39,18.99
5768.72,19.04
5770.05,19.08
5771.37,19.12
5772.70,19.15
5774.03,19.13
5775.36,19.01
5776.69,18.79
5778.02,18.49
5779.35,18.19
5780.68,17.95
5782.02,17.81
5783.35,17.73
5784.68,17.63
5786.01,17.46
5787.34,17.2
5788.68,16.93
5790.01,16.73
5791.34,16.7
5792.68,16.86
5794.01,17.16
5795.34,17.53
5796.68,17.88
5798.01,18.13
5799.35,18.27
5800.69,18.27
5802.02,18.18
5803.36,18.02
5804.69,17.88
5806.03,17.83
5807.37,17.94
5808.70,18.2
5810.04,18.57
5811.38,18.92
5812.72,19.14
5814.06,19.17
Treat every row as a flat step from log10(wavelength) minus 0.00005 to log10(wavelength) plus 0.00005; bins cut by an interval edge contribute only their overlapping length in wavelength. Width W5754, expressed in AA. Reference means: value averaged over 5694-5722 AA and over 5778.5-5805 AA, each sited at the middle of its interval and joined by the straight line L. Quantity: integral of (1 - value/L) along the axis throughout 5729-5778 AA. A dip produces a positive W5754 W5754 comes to -4.0 AA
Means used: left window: 18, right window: 17.6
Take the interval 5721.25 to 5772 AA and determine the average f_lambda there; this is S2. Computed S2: 19.4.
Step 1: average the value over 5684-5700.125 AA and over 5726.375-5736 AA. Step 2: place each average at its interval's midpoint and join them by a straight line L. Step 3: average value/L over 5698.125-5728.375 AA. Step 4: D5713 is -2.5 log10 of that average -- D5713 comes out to 0.05 mag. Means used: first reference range 18.4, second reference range 20.1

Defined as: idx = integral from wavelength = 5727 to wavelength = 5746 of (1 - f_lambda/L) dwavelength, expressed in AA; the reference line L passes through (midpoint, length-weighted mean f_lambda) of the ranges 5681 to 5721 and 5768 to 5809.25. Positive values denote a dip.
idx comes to -2.0 AA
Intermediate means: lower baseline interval 18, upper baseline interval 18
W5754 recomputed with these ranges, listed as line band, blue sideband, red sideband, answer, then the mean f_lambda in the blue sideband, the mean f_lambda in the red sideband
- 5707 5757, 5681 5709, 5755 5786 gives -2.9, 17.9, 18.5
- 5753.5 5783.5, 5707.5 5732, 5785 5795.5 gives -1.6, 19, 17.1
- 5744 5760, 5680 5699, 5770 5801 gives -0.9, 18.2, 17.9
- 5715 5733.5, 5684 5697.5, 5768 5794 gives -1.6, 18.4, 18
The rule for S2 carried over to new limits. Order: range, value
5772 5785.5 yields 18.4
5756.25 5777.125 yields 18.7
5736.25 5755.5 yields 19.6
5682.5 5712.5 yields 17.8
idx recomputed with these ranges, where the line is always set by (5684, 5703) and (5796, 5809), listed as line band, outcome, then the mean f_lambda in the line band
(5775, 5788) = 0.1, 18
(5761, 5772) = -0.4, 18.8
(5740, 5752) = -0.9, 19.6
